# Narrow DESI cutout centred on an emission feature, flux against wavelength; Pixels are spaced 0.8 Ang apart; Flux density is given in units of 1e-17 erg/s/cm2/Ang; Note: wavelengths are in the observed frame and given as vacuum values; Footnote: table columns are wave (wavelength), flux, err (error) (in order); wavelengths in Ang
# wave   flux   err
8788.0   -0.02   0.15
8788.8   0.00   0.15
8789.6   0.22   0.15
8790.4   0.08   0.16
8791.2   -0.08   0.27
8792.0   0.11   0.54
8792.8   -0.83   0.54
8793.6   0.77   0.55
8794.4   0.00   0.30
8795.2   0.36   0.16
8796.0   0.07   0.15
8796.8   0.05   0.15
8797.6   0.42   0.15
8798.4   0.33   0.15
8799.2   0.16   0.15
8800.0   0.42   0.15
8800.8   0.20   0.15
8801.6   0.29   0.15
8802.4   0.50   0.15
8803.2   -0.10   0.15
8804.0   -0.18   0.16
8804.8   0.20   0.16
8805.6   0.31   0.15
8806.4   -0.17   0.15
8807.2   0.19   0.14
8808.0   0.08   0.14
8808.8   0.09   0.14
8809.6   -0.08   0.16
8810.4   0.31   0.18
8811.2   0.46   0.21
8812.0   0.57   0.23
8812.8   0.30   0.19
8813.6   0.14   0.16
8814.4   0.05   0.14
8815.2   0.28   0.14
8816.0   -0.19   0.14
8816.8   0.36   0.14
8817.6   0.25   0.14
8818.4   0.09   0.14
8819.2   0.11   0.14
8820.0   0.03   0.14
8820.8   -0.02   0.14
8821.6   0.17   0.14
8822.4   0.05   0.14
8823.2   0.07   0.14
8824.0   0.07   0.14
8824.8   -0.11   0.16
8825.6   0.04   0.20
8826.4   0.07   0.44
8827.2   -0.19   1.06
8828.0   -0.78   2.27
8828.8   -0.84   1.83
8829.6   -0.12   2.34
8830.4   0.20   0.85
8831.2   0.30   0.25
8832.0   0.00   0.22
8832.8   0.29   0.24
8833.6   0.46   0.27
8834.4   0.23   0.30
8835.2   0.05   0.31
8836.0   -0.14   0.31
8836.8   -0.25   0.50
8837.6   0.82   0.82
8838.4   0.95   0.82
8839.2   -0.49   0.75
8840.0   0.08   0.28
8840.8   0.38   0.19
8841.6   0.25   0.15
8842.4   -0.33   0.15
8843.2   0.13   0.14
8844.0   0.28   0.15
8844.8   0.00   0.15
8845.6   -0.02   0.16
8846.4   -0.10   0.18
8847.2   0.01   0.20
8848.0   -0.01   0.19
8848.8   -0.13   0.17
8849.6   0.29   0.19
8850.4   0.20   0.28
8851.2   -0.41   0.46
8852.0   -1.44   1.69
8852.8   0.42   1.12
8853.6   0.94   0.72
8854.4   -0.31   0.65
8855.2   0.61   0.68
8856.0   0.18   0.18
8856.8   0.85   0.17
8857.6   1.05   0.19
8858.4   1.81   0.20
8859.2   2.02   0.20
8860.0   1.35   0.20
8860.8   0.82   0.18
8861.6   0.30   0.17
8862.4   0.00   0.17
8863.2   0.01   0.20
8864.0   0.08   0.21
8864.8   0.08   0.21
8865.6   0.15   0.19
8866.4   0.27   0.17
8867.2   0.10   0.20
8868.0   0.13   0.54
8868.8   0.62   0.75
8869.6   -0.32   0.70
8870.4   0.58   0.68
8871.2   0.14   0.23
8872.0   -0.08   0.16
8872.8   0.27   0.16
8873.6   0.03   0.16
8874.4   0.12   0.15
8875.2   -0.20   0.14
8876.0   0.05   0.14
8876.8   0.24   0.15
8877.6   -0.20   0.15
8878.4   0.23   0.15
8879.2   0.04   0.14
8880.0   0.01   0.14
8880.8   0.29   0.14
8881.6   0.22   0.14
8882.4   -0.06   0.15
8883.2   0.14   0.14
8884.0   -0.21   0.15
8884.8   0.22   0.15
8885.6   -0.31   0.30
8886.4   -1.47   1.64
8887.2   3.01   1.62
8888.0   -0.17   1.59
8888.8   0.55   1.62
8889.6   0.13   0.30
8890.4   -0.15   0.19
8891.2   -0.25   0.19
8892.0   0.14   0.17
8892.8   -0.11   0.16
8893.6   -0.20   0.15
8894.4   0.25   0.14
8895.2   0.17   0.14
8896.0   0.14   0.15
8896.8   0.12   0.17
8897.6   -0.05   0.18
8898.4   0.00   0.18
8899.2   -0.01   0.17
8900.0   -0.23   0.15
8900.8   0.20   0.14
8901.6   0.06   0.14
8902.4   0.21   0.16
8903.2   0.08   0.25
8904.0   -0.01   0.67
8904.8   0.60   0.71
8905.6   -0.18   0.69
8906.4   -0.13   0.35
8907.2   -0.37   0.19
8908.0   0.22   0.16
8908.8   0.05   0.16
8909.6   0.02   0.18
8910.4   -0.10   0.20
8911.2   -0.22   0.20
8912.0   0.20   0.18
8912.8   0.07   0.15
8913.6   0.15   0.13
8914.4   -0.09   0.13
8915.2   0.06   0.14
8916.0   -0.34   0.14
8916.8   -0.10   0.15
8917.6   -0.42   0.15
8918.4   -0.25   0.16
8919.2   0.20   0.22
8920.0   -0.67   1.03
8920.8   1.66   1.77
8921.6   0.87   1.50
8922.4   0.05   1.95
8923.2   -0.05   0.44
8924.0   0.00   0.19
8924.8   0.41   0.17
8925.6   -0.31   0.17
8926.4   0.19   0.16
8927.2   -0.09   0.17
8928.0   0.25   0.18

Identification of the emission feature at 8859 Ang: H-beta 4861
